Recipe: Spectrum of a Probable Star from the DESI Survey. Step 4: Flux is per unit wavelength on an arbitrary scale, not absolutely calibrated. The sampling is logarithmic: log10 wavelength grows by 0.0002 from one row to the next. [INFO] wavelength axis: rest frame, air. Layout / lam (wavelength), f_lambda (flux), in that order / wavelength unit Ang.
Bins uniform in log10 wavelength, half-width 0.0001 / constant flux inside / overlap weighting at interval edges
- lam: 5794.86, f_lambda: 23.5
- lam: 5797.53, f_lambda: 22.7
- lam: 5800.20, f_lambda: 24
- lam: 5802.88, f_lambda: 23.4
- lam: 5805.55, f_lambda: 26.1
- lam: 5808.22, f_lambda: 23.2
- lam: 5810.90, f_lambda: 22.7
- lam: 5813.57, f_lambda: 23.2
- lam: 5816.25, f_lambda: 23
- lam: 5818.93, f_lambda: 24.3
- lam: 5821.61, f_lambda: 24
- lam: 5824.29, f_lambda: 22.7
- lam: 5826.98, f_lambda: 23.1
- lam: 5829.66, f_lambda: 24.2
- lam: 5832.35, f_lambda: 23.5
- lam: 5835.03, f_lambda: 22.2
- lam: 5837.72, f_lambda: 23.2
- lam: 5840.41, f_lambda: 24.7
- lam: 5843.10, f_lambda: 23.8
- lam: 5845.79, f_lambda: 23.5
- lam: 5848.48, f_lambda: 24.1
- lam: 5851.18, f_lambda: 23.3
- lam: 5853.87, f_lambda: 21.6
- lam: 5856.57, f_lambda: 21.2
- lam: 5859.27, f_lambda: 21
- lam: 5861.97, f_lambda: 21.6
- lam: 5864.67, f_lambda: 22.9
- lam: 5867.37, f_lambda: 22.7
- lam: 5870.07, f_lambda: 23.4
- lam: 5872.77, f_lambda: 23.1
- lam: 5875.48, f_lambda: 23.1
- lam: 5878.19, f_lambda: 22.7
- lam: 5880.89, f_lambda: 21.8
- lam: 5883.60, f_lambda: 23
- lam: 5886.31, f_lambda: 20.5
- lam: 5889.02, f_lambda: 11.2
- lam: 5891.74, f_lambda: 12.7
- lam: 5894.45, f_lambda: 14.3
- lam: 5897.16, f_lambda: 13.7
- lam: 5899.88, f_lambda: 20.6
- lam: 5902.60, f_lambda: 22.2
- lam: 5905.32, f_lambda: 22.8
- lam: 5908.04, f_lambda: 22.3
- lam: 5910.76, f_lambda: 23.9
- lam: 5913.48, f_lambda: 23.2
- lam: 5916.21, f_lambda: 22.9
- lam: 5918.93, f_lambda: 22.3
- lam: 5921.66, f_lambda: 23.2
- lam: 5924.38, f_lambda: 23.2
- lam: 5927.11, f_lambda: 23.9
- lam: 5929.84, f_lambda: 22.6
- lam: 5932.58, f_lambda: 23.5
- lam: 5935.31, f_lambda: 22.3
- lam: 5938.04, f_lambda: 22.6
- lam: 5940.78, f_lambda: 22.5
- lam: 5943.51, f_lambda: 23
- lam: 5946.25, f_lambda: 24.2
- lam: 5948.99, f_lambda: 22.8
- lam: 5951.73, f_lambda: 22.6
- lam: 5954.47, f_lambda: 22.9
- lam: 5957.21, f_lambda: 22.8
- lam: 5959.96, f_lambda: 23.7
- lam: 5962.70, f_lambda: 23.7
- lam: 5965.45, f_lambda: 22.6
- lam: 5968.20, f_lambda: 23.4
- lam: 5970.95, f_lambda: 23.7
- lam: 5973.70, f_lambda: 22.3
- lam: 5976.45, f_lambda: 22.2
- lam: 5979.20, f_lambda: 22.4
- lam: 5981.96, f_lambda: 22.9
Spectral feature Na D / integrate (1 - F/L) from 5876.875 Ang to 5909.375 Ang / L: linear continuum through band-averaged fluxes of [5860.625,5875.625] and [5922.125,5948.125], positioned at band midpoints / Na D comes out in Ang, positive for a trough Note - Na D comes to 5.6 Ang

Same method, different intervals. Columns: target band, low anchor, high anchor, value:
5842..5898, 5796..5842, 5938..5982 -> 6.2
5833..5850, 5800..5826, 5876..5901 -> -1.7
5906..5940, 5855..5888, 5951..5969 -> -0.4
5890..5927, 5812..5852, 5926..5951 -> 4.1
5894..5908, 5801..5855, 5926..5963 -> 2.3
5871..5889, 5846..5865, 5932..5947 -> 0.7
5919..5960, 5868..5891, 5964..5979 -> -1.6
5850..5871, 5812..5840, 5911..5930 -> 1.0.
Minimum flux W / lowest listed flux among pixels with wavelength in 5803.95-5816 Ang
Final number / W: 22.7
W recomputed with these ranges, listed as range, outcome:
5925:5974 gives 22.3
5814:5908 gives 11.2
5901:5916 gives 22.2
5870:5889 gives 20.5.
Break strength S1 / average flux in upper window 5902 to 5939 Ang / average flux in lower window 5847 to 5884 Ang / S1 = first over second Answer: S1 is 1.02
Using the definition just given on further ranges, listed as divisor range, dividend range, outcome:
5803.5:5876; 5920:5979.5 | 0.99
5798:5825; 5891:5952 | 0.92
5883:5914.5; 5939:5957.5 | 1.20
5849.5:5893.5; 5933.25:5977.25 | 1.10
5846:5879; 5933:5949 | 1.02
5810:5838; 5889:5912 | 0.80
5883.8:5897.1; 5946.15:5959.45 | 1.50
